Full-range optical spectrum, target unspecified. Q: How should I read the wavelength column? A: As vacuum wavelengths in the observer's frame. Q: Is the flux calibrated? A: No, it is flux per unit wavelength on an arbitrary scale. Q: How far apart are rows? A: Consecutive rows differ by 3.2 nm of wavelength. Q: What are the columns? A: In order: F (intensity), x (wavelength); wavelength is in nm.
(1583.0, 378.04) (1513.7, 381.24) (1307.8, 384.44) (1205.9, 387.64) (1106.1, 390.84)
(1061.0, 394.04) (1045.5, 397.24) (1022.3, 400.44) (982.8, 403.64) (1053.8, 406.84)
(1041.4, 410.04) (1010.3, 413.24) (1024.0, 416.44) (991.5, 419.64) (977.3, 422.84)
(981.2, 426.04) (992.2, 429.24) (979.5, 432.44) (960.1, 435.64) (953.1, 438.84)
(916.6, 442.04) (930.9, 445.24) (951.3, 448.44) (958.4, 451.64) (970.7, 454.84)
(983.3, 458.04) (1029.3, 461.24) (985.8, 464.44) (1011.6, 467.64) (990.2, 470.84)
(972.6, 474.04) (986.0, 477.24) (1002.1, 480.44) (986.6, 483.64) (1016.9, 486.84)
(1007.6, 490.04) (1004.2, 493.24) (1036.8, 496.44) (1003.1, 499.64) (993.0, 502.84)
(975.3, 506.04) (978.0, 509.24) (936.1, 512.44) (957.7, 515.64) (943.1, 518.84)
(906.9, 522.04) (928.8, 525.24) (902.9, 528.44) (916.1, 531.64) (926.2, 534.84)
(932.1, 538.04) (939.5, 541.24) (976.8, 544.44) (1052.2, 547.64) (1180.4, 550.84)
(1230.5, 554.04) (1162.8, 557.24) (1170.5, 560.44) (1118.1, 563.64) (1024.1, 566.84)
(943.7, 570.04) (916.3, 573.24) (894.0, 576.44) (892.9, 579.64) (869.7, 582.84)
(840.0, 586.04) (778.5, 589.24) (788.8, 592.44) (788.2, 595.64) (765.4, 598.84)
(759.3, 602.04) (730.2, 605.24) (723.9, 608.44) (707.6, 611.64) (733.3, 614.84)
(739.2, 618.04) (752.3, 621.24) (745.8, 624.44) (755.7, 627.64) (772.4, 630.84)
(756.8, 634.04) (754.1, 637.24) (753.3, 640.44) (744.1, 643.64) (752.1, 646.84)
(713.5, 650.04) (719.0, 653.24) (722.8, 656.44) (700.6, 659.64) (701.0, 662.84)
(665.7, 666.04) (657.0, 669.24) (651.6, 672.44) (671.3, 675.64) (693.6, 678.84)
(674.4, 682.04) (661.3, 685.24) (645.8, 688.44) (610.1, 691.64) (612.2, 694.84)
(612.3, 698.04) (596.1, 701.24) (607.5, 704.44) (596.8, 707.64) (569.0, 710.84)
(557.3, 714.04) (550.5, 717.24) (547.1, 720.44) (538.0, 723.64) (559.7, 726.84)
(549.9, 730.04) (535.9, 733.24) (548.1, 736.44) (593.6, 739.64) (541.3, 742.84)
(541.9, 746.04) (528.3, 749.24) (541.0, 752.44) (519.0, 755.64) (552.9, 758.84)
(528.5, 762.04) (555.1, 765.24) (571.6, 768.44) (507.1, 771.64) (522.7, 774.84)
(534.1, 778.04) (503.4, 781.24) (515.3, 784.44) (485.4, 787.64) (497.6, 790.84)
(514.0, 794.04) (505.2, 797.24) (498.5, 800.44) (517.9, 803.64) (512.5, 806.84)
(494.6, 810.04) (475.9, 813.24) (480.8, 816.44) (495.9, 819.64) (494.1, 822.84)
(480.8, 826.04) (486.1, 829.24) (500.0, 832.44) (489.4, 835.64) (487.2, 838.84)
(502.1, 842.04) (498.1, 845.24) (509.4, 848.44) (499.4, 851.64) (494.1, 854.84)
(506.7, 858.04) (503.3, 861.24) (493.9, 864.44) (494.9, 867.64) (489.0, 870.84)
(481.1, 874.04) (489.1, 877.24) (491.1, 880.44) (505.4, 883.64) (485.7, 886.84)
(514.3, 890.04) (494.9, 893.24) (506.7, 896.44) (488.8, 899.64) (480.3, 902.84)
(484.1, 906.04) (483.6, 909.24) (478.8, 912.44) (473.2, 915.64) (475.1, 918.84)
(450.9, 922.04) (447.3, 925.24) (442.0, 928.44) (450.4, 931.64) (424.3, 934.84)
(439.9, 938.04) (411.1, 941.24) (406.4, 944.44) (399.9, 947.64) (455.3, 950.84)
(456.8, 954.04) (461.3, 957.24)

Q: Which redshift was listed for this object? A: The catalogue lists 1.598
